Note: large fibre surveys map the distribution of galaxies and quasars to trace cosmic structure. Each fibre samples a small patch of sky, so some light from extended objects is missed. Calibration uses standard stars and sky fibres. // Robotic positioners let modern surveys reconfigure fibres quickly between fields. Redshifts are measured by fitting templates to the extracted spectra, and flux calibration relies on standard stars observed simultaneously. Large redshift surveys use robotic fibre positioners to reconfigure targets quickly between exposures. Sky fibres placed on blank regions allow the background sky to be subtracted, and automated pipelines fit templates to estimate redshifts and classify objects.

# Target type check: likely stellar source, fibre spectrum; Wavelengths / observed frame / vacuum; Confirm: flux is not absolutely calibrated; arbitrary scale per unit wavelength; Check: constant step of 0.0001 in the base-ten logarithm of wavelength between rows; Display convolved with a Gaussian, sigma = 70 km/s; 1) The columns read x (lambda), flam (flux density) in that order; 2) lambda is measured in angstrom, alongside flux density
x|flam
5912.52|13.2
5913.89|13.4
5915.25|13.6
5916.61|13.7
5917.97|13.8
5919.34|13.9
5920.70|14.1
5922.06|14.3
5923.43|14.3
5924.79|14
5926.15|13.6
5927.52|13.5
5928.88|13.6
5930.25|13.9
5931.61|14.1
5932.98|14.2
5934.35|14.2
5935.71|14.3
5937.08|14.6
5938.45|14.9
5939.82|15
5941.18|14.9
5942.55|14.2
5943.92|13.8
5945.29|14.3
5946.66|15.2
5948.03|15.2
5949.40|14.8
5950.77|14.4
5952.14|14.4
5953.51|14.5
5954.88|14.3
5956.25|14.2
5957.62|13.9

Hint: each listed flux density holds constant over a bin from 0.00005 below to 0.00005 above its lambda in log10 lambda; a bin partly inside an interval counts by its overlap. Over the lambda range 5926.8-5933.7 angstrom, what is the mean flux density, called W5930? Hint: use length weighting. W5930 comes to 13.8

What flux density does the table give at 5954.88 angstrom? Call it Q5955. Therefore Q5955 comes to 14.3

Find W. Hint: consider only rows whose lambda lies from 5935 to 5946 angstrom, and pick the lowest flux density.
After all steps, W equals 13.8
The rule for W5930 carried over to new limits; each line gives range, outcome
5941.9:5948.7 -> 14.5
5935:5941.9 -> 14.7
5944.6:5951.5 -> 14.8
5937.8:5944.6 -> 14.6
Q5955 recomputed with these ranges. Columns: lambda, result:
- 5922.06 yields 14.3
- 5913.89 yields 13.4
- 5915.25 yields 13.6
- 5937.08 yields 14.6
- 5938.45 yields 14.9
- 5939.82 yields 15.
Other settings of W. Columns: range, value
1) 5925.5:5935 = 13.5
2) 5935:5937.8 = 14.3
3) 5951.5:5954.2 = 14.4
